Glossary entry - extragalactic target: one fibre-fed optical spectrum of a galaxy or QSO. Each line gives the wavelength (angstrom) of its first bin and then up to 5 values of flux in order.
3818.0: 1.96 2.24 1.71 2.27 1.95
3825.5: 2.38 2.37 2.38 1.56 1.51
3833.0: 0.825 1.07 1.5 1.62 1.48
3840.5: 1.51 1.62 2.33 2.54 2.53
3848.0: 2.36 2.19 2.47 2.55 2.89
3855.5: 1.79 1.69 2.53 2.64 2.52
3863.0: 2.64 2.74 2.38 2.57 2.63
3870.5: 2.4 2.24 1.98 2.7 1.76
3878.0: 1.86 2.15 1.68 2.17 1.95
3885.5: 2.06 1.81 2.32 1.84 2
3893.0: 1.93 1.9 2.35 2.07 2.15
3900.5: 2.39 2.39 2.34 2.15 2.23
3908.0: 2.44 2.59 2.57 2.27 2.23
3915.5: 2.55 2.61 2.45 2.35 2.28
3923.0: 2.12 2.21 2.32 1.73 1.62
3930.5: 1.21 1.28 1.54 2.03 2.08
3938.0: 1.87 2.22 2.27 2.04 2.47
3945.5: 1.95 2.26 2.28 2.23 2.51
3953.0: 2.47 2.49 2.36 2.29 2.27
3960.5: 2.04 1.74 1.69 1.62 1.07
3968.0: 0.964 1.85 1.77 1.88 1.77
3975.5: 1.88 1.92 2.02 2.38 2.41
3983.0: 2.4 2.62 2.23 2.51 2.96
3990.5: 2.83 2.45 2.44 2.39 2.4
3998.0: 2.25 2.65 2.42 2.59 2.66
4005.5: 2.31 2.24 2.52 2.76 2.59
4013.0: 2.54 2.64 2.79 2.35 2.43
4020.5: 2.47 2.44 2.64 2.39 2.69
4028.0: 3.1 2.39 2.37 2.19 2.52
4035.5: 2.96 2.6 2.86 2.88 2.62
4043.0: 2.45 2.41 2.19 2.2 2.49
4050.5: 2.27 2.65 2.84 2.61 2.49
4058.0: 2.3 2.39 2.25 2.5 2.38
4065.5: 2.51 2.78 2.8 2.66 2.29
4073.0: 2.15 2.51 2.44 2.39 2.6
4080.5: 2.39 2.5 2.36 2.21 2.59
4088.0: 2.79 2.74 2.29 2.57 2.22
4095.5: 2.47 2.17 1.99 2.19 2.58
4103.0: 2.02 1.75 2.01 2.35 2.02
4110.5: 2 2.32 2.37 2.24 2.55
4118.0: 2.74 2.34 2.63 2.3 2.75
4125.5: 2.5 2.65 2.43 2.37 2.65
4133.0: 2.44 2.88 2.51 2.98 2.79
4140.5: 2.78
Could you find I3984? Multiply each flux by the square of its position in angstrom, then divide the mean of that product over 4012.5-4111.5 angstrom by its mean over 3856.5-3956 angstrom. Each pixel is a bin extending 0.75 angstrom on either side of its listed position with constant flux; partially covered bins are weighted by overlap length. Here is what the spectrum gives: 1.2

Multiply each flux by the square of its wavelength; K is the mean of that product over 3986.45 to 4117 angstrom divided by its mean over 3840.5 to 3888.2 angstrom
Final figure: 1.20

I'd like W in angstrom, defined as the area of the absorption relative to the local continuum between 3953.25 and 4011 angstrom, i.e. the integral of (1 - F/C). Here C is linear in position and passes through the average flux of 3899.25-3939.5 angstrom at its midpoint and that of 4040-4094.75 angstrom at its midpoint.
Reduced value 1.9 angstrom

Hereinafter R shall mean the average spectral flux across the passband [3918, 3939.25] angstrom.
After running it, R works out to 1.94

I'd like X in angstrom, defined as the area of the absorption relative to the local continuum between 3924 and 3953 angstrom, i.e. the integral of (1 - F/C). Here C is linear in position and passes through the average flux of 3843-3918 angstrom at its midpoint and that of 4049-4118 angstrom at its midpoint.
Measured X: 3.7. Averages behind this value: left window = 2.28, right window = 2.39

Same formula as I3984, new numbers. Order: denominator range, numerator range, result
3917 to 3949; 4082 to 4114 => 1.22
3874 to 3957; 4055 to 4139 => 1.24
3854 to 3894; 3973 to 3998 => 1.13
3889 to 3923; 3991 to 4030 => 1.17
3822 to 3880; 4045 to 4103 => 1.28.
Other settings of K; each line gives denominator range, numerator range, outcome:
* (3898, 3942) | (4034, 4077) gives 1.25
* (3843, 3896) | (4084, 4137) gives 1.20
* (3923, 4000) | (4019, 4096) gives 1.25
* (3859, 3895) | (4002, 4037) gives 1.24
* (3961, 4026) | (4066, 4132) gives 1.11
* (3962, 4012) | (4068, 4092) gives 1.17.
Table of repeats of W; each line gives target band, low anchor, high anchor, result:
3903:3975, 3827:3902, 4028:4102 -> 5.3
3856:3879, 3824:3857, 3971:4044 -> -3.3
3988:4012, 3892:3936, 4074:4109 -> -3.0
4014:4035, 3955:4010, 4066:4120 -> -2.5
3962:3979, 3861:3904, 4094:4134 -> 4.4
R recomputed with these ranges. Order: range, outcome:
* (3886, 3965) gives 2.14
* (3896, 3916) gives 2.33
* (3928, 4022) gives 2.2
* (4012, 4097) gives 2.51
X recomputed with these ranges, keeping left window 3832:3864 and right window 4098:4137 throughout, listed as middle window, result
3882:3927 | -2.2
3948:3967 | 0.8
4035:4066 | -2.9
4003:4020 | -2.1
